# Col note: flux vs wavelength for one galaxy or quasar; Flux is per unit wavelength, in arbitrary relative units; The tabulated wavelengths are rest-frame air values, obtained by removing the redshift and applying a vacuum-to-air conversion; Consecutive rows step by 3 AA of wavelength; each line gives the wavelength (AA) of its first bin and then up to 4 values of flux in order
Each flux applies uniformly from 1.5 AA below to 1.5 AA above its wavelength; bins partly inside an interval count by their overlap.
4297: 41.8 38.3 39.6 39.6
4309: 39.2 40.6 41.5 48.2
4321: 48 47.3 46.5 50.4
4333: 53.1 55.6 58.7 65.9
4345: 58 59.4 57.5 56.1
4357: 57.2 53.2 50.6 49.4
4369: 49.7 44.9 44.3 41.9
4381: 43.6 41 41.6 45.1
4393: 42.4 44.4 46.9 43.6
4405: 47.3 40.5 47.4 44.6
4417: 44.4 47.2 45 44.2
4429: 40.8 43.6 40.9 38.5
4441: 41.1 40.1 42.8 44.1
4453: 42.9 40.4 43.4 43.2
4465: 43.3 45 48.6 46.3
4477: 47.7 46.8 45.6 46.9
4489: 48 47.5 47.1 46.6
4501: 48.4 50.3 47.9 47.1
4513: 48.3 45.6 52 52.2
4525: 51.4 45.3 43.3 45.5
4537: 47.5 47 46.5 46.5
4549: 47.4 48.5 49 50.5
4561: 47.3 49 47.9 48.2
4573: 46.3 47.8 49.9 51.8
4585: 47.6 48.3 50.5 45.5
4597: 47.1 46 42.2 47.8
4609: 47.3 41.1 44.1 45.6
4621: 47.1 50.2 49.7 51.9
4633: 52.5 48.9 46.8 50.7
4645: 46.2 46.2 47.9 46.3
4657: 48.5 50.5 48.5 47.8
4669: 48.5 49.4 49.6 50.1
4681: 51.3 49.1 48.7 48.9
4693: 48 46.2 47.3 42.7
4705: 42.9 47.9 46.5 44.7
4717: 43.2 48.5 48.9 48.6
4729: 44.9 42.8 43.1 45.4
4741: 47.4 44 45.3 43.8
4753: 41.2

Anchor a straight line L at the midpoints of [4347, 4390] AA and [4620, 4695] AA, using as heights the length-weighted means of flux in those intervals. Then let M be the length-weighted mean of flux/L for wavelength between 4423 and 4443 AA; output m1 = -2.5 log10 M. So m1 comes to 0.175 mag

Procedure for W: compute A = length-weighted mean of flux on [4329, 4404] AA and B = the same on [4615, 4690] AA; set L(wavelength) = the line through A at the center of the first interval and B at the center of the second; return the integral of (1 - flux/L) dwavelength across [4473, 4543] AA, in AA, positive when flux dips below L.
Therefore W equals 2.7 AA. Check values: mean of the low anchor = 50.2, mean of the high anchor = 48.7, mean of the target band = 47.6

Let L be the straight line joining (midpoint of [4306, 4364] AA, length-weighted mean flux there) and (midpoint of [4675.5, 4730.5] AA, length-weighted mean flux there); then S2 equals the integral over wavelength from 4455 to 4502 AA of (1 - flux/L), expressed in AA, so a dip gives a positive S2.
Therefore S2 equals 3.71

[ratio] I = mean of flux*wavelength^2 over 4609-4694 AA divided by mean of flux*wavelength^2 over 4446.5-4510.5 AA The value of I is 1.1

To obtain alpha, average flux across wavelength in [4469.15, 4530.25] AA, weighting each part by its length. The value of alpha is 47.9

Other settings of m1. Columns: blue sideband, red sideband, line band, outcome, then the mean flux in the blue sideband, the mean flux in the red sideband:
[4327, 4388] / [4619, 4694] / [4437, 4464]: 0.21 mag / 51.6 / 48.9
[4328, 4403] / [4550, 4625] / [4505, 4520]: 0.01 mag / 50.2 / 47.4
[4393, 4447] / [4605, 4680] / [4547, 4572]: -0.05 mag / 43.5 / 48.2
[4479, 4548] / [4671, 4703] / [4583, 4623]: 0.04 mag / 47.5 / 48.4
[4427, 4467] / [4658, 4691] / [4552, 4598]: -0.05 mag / 42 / 49.3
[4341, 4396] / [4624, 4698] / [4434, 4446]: 0.23 mag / 49.8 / 48.9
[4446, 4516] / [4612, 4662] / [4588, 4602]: 0.01 mag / 46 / 48.1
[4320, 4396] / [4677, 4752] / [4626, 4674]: -0.04 mag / 50.4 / 46.3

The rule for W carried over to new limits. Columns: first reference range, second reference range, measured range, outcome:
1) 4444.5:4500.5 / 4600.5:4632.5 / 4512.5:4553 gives -1.5 AA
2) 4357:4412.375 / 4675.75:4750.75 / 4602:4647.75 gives -1.2 AA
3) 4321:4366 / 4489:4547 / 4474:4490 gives 0.7 AA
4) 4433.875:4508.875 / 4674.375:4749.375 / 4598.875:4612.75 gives 0.2 AA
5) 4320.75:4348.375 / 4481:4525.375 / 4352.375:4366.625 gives 0.0 AA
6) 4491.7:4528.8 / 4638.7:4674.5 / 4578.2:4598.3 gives -0.1 AA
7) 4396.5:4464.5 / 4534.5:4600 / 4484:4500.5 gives -0.7 AA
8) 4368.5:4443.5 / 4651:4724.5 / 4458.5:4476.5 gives -0.3 AA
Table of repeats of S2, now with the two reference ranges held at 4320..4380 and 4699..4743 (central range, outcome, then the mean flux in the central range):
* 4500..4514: 0.3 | 48.4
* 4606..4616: 0.6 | 44.7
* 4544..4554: 0.3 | 47.5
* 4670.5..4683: -1.0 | 50.1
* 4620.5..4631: -0.6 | 49.9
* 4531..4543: 0.7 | 46.2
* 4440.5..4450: 1.7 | 41.8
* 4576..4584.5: -0.3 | 49.9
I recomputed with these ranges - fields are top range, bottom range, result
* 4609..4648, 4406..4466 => 1.21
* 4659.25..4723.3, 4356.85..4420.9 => 1.19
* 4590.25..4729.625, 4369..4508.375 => 1.17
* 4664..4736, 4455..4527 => 1.09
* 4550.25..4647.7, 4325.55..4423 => 1.08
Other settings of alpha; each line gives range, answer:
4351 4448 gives 45.3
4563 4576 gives 47.8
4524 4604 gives 47.6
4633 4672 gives 48.3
